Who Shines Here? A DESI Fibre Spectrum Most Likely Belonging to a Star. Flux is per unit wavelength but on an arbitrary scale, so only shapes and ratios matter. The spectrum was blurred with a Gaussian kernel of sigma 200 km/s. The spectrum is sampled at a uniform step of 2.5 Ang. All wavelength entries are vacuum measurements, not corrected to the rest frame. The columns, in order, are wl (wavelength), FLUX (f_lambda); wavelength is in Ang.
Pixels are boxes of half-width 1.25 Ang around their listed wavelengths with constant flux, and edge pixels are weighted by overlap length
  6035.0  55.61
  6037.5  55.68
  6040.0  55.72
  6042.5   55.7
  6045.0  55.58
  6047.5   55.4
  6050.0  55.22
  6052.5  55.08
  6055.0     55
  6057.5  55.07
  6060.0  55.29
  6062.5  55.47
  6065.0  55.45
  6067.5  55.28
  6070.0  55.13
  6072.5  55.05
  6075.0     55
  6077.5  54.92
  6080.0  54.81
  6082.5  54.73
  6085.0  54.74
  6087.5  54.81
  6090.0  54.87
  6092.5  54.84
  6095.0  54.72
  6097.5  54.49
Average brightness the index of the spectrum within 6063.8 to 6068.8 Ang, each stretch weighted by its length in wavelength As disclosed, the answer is 55.4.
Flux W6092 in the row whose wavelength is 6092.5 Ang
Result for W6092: 54.84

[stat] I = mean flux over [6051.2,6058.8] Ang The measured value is 55.1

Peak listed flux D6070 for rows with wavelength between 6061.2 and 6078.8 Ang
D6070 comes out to 55.47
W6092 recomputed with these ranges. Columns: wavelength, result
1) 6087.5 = 54.81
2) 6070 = 55.13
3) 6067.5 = 55.28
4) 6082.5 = 54.73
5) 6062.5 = 55.47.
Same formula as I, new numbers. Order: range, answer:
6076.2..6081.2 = 54.9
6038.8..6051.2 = 55.5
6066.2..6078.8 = 55.1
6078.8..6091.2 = 54.8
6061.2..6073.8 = 55.3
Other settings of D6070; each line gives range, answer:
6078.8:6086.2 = 54.81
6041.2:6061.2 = 55.7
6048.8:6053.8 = 55.22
